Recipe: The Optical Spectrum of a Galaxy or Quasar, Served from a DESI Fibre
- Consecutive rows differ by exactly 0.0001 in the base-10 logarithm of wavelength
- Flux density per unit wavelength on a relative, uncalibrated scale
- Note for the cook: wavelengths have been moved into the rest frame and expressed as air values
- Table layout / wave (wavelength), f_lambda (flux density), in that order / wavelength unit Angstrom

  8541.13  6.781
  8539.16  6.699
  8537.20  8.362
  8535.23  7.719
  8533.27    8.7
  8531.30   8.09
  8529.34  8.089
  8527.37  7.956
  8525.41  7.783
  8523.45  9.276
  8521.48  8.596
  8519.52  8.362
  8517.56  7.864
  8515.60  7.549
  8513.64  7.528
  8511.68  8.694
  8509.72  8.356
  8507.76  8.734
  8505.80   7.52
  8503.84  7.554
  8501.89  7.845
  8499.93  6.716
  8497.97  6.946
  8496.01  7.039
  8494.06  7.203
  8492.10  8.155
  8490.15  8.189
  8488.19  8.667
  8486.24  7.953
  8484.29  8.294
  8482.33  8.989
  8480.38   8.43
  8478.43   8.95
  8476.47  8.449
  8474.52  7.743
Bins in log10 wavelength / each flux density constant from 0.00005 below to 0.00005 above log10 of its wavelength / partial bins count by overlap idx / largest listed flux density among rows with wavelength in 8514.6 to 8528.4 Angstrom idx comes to 9.276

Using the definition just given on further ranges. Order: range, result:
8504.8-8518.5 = 8.734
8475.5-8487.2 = 8.989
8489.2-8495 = 8.189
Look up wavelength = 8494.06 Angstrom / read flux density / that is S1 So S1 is 7.203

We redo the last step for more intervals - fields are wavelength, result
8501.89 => 7.845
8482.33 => 8.989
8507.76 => 8.734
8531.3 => 8.09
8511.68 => 8.694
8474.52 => 7.743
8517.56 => 7.864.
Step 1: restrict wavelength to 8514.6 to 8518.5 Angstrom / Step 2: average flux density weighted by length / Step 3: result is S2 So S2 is 7.71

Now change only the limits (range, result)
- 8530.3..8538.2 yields 8.22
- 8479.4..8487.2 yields 8.42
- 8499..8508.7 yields 7.68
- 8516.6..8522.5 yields 8.27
